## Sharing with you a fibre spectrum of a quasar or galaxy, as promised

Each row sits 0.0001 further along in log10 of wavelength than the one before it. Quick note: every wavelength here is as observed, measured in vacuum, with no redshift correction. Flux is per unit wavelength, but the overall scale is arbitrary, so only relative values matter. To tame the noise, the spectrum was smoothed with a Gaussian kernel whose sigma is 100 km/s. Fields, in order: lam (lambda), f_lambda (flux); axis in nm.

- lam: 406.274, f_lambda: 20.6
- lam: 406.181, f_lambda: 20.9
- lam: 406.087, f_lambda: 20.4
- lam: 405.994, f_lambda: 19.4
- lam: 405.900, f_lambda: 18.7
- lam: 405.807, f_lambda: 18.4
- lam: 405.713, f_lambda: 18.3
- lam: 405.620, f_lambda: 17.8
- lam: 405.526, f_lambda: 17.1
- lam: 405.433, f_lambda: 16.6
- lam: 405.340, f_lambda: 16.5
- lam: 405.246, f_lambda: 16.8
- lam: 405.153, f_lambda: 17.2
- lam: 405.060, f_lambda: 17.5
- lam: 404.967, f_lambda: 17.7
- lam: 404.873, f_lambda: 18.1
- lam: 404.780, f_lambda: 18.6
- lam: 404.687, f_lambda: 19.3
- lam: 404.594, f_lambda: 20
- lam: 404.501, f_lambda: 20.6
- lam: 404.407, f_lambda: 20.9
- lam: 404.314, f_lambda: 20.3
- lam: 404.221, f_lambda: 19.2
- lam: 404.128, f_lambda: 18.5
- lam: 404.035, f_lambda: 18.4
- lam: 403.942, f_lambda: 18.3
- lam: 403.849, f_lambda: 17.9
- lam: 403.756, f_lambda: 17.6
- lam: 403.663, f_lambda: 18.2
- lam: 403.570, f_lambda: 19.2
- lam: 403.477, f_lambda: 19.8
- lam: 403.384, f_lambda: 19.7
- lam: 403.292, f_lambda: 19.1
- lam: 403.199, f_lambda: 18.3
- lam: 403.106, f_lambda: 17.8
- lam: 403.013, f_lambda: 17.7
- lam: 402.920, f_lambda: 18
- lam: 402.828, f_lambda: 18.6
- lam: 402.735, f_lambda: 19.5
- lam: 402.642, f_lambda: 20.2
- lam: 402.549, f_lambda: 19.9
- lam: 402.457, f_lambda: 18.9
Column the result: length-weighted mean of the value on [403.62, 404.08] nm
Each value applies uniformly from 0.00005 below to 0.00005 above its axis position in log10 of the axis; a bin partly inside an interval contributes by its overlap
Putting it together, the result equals 18.1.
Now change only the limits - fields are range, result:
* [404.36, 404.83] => 19.9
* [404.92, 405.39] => 17.1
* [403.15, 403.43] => 19.1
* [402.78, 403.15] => 18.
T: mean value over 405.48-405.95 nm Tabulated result 18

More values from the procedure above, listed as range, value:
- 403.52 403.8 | 18.3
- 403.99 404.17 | 18.5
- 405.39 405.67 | 17.2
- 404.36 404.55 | 20.7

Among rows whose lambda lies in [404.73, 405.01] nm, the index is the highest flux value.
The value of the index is 18.6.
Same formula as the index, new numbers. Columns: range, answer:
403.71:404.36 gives 20.3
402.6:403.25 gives 20.2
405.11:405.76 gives 18.3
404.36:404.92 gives 20.9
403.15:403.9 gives 19.8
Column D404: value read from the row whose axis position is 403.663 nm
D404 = 18.2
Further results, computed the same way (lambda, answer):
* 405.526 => 17.1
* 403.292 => 19.1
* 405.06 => 17.5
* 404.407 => 20.9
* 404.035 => 18.4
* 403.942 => 18.3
